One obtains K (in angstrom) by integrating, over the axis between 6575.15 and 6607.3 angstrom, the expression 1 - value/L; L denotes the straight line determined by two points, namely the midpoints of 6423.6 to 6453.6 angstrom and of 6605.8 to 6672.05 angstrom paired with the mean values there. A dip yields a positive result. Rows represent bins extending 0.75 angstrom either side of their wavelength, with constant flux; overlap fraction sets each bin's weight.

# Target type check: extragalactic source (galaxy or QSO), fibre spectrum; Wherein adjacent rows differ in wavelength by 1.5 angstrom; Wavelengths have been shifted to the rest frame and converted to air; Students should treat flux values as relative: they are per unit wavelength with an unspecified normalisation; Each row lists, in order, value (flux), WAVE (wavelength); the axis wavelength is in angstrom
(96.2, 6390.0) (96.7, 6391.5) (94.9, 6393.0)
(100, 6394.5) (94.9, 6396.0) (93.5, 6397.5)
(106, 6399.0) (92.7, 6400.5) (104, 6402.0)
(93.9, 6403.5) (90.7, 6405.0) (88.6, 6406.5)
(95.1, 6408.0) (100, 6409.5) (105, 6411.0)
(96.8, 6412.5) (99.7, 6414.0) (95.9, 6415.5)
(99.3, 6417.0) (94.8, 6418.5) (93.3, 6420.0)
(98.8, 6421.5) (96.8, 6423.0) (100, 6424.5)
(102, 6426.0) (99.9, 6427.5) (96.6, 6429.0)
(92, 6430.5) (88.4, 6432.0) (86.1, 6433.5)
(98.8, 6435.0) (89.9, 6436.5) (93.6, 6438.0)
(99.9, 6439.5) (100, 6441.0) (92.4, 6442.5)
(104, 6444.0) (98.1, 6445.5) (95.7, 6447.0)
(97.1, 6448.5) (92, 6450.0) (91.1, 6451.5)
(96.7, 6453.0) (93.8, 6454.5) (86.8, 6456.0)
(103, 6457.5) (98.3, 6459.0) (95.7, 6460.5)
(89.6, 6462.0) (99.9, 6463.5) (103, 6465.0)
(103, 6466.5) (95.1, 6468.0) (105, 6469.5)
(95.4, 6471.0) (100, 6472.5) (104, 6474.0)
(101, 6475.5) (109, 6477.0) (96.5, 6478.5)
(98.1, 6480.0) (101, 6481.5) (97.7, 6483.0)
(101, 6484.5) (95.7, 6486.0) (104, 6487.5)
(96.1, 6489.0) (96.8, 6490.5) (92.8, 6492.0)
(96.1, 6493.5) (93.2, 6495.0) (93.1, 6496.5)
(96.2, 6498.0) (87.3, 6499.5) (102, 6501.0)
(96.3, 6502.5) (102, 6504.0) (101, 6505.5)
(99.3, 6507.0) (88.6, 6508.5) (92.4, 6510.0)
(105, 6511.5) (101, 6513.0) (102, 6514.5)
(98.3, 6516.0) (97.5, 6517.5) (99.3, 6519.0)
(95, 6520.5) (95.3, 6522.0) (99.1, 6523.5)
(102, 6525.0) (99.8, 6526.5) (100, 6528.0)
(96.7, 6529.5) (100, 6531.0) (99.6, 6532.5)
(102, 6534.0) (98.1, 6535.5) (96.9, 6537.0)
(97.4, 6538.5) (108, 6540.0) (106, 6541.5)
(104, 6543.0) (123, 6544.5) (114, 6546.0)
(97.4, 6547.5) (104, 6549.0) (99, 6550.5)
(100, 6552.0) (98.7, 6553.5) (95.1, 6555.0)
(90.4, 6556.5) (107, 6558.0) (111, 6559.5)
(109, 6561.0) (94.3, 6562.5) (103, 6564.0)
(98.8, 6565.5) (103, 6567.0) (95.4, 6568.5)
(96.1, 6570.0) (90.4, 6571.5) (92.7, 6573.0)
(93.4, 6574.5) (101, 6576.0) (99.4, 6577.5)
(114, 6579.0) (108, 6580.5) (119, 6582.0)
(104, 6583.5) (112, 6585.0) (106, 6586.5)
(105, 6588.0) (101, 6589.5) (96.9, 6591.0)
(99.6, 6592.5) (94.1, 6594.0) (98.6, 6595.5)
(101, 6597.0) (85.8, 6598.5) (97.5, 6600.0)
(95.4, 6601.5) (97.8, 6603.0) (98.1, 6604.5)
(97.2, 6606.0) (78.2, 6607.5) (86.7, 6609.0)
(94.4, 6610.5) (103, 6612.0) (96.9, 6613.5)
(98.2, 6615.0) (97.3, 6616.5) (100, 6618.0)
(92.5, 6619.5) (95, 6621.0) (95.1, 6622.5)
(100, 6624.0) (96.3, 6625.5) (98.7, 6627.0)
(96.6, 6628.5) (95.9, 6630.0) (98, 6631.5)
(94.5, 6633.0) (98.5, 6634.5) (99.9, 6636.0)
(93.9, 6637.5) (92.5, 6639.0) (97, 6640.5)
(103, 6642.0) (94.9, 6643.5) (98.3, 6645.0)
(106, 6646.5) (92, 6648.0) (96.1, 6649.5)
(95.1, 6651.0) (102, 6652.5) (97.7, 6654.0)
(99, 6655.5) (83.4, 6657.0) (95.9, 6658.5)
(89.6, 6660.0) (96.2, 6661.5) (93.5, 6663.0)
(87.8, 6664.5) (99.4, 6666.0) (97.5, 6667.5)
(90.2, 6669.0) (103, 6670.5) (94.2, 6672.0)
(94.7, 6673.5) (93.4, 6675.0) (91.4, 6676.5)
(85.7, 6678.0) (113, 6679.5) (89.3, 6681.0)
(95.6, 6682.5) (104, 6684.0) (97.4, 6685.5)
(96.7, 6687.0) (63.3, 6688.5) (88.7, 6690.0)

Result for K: -1.8 angstrom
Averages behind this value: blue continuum 95.7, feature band 101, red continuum 95.8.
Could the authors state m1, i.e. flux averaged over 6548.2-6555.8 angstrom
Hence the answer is 99.3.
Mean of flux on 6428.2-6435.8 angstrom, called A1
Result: 92.4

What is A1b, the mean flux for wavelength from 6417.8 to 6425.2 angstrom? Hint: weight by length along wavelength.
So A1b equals 96.7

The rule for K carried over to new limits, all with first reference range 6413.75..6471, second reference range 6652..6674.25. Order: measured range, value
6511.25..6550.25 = -2.3 angstrom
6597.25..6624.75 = 0.0 angstrom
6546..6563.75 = -1.0 angstrom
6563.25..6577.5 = -0.3 angstrom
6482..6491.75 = -0.2 angstrom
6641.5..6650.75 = -0.3 angstrom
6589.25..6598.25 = -0.2 angstrom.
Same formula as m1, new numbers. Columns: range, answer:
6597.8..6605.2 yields 95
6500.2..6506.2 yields 100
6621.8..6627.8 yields 97.5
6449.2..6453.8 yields 93.3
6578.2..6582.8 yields 113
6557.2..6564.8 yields 105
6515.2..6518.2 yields 98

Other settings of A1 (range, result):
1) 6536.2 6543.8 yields 103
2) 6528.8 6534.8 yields 99.6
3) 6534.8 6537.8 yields 97.5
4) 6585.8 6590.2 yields 104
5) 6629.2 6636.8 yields 97.3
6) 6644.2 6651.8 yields 97.5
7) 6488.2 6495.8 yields 95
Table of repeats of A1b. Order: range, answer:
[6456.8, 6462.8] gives 96.6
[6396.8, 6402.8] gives 99.1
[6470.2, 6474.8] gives 99.9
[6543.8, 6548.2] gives 111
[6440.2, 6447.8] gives 98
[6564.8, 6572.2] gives 96.8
